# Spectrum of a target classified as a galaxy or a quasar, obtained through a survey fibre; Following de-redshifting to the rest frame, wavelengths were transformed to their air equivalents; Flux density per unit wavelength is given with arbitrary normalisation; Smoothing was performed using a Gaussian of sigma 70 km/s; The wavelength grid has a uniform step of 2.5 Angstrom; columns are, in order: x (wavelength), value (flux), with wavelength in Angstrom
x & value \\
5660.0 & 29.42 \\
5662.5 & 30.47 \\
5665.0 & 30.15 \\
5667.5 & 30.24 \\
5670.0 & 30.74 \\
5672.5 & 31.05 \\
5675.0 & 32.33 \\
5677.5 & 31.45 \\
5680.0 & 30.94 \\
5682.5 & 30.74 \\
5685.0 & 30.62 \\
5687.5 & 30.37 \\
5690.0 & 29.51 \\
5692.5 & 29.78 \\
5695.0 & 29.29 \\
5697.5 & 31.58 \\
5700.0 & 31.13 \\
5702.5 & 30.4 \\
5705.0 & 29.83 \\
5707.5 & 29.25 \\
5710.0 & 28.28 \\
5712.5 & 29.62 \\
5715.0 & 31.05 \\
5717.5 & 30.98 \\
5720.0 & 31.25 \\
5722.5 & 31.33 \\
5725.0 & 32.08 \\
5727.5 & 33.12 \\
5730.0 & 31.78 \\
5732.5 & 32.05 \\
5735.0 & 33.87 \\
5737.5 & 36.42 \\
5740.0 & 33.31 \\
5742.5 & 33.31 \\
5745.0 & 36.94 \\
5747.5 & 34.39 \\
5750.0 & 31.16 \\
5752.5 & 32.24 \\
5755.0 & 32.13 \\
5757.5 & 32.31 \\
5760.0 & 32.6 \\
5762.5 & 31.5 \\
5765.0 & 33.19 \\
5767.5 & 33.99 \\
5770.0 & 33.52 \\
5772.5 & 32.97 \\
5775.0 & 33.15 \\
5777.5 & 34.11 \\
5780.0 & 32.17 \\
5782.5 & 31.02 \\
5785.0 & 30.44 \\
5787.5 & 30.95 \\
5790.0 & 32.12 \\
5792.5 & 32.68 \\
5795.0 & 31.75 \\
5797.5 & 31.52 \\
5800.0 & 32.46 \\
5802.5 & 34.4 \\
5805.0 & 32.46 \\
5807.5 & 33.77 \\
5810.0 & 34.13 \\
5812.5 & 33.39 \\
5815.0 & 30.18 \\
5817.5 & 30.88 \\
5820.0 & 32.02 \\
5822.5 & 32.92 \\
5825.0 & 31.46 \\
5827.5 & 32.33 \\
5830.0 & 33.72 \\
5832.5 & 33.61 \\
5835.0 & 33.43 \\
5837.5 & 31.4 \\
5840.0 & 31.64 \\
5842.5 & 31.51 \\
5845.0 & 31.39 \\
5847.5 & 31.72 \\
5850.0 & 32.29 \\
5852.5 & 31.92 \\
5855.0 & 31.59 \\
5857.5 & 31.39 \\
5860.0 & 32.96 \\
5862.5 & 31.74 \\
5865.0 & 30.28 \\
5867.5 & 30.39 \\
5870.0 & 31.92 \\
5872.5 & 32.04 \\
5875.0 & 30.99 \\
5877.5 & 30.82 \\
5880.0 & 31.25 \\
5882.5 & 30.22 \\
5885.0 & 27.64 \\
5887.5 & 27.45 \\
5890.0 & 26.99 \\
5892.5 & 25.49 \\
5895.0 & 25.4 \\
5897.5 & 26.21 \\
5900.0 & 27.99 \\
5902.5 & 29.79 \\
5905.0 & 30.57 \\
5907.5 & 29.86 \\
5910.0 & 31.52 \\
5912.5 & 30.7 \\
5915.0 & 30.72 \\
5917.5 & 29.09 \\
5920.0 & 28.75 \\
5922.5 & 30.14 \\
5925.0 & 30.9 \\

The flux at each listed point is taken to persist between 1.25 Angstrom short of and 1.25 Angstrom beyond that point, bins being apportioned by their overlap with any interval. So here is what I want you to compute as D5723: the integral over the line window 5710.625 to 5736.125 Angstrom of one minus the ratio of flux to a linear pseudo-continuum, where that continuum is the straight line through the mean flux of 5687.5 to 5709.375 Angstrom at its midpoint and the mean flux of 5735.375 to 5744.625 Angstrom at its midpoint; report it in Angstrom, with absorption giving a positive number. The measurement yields 0.9 Angstrom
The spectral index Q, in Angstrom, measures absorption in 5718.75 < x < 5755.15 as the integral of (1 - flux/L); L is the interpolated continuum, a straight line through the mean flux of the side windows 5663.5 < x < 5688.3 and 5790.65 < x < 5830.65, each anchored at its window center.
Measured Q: -1.7 Angstrom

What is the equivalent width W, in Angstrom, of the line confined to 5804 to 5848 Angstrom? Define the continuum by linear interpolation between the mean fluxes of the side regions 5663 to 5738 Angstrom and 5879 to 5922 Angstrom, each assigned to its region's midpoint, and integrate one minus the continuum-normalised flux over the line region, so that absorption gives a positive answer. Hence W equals -4.04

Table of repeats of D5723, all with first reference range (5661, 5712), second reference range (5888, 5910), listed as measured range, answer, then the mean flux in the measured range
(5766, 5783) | -2.1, 33.1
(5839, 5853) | -1.5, 31.7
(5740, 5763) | -2.6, 33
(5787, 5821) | -3.9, 32.4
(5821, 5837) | -2.3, 32.8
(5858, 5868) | -1.1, 31.4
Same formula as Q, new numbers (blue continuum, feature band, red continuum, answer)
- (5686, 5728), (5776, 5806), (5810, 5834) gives -0.3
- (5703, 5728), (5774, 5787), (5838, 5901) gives -0.7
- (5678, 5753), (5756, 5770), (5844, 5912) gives -0.7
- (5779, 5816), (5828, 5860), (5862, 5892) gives -1.3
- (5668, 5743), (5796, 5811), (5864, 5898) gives -1.5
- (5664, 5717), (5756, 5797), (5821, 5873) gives -1.5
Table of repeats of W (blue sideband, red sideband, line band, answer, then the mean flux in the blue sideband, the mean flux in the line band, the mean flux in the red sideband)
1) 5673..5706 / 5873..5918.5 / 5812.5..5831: -1.5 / 30.6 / 32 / 29.1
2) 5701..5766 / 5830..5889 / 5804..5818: -0.4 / 32.1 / 32.6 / 31.3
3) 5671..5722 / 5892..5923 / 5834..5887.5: -3.5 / 30.5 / 31.3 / 29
